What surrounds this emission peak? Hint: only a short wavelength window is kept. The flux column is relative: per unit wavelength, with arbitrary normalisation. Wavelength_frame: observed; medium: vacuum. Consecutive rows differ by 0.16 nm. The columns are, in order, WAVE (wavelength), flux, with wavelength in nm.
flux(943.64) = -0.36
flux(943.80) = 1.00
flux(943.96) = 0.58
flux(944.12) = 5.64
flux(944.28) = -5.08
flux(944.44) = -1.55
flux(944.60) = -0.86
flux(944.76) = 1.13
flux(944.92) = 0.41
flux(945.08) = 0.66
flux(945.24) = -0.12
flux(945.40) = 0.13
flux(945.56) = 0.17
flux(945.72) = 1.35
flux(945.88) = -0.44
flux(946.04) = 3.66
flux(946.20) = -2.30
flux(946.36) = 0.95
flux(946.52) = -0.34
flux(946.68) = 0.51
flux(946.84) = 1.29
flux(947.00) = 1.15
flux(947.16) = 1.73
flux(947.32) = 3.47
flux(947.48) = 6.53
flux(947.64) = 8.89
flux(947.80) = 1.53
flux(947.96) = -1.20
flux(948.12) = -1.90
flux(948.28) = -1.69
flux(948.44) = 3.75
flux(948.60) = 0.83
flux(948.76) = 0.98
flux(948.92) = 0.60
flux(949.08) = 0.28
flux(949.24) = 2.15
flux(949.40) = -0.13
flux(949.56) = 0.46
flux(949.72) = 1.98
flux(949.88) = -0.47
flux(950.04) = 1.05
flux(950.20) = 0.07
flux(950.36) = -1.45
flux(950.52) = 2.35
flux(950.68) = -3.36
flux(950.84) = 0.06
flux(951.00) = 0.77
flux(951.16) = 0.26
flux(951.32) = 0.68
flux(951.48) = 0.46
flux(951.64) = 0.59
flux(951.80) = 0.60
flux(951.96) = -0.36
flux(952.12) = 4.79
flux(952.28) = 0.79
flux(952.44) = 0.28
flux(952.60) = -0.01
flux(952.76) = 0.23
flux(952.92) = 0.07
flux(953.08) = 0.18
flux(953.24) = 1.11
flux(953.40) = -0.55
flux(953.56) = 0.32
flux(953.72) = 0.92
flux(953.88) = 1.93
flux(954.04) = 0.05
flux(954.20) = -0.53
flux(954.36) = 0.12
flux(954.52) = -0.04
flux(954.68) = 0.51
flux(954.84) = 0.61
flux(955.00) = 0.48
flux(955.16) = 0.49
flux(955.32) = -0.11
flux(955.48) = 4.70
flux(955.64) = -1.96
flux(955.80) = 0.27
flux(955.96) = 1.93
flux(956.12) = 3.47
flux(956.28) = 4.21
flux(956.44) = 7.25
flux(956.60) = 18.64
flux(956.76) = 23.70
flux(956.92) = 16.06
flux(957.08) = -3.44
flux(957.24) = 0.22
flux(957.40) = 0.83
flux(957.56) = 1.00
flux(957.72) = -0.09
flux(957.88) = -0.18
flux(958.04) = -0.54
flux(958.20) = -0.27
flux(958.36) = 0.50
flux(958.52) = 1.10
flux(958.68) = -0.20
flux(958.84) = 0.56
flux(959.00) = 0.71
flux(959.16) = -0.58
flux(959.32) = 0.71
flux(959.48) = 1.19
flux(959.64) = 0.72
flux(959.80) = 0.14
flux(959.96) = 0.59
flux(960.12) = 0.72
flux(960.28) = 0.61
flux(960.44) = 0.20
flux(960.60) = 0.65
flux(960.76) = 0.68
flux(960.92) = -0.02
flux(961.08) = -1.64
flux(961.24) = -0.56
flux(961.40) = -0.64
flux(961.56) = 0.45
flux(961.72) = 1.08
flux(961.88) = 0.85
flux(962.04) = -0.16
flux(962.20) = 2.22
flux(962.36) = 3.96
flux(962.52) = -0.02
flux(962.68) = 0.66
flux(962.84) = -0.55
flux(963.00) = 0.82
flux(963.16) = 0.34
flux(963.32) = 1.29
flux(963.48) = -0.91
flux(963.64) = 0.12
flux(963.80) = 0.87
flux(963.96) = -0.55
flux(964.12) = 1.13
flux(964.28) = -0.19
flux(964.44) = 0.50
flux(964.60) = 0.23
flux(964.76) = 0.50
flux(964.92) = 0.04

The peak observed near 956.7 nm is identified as [O III]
